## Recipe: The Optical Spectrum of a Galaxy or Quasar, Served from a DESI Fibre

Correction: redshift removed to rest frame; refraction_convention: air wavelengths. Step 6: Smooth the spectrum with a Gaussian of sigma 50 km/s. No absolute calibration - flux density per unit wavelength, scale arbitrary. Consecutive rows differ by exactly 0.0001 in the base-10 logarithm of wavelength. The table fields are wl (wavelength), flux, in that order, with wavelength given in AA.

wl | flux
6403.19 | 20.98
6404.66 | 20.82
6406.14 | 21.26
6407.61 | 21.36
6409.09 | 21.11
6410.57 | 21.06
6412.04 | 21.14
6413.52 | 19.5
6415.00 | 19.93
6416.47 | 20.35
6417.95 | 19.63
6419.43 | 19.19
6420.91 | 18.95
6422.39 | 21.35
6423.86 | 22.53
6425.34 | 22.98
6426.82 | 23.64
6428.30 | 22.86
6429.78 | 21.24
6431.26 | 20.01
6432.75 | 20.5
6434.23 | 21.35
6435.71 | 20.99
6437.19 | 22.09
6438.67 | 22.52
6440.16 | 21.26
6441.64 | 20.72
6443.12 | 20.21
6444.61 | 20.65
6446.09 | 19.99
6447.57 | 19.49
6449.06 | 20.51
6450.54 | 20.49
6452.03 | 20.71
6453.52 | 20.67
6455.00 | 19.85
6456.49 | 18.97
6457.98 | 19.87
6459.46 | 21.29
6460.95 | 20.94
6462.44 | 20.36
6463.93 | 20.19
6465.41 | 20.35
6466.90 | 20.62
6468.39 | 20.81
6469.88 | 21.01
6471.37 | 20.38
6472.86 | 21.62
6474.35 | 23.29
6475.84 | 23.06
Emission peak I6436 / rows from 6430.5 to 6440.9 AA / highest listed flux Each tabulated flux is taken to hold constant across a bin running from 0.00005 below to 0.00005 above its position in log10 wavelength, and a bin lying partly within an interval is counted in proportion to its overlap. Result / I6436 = 22.52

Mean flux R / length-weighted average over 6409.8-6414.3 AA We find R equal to 20.5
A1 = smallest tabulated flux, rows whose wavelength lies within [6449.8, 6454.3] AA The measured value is 20.49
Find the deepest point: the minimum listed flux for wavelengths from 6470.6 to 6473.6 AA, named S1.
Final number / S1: 20.38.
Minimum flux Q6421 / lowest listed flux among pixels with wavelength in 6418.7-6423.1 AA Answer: 18.95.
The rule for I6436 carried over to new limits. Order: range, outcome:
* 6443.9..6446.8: 20.65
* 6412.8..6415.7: 19.93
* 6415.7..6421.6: 20.35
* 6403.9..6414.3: 21.36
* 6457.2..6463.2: 21.29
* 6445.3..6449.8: 20.51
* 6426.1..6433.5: 23.64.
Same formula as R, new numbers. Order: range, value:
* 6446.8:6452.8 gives 20.3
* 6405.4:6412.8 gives 21.2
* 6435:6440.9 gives 21.7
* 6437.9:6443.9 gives 21.2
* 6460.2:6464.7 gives 20.5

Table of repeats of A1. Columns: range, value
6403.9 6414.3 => 19.5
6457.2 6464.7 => 19.87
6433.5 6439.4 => 20.99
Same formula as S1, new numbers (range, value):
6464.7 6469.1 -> 20.35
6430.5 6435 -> 20.01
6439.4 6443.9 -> 20.21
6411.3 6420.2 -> 19.19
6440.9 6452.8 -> 19.49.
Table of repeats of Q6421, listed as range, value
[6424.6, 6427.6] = 22.98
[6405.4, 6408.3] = 21.26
